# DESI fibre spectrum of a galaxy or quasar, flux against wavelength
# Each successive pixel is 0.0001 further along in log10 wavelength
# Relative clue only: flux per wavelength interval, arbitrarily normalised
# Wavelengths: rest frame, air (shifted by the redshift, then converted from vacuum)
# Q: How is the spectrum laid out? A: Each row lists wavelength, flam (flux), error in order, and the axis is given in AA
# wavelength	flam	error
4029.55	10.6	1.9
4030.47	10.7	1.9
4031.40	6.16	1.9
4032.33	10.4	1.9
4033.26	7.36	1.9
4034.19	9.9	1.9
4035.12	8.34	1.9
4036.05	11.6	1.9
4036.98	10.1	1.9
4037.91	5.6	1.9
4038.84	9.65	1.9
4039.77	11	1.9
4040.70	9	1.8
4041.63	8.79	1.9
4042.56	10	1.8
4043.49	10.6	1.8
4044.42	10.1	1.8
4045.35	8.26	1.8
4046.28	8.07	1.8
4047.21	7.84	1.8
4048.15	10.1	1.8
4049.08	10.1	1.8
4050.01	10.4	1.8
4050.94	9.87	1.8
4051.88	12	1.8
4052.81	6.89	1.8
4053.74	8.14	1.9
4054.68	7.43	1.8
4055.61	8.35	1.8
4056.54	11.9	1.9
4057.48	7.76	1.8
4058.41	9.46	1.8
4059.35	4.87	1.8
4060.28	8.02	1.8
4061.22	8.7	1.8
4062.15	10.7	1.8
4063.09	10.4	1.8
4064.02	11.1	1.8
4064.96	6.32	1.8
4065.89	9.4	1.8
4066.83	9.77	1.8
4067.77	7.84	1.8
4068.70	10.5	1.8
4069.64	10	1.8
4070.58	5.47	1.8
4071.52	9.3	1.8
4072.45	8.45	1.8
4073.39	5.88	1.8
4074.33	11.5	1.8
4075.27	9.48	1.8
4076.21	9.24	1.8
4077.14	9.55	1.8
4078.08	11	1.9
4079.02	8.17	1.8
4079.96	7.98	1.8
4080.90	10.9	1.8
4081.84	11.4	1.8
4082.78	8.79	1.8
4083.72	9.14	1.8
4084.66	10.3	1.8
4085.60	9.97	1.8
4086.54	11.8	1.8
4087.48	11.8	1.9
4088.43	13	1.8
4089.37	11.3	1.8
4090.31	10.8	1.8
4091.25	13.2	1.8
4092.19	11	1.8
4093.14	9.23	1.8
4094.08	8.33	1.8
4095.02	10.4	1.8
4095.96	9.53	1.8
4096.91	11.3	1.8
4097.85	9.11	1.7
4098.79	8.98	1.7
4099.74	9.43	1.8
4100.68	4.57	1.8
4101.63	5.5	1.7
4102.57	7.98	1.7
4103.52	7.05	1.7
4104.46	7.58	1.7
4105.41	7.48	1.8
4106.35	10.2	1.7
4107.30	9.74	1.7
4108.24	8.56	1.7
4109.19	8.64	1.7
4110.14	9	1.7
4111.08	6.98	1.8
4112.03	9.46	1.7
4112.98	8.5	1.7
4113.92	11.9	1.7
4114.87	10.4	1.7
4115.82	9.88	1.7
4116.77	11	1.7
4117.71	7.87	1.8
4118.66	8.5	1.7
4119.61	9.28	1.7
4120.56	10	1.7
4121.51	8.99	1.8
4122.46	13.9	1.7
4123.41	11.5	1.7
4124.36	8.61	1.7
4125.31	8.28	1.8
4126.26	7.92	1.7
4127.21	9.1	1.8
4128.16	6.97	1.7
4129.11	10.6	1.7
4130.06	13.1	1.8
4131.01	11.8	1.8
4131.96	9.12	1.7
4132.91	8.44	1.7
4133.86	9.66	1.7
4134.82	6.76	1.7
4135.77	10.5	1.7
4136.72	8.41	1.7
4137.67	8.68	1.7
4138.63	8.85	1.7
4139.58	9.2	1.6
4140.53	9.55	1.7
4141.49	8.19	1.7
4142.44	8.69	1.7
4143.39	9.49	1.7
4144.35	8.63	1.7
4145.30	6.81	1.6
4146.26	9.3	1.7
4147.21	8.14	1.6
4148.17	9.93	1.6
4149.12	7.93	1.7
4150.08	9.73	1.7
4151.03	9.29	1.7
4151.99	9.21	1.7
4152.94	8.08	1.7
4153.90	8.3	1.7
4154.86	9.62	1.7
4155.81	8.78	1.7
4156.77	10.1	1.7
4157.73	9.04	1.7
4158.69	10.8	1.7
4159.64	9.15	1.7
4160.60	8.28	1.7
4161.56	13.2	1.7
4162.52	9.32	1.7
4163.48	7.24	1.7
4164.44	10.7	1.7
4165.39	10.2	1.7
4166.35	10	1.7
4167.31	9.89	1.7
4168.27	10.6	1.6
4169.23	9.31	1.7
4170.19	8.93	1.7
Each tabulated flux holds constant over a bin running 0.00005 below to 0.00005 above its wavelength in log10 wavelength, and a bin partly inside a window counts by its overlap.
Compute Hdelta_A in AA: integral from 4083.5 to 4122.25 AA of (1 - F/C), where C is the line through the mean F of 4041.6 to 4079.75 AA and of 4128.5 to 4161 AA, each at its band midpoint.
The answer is -1.6 AA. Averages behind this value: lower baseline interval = 9.06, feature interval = 9.49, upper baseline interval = 9.18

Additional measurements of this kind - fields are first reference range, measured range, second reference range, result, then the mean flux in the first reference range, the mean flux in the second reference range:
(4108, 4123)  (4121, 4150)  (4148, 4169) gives 0.9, 9.57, 9.51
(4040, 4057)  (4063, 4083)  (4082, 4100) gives 1.6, 9.35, 10.4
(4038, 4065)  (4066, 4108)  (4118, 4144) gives -0.6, 9.16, 9.39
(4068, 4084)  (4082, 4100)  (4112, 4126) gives -1.9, 9.2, 9.85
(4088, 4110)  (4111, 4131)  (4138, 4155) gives -1.6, 9.24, 8.81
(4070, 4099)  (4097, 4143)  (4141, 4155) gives 0.8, 9.89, 8.73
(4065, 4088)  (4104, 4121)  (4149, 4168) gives 0.5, 9.43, 9.49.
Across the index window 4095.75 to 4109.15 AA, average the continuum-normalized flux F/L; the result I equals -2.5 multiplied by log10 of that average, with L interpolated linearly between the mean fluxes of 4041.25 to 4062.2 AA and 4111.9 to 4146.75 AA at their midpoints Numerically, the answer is 0.11 mag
